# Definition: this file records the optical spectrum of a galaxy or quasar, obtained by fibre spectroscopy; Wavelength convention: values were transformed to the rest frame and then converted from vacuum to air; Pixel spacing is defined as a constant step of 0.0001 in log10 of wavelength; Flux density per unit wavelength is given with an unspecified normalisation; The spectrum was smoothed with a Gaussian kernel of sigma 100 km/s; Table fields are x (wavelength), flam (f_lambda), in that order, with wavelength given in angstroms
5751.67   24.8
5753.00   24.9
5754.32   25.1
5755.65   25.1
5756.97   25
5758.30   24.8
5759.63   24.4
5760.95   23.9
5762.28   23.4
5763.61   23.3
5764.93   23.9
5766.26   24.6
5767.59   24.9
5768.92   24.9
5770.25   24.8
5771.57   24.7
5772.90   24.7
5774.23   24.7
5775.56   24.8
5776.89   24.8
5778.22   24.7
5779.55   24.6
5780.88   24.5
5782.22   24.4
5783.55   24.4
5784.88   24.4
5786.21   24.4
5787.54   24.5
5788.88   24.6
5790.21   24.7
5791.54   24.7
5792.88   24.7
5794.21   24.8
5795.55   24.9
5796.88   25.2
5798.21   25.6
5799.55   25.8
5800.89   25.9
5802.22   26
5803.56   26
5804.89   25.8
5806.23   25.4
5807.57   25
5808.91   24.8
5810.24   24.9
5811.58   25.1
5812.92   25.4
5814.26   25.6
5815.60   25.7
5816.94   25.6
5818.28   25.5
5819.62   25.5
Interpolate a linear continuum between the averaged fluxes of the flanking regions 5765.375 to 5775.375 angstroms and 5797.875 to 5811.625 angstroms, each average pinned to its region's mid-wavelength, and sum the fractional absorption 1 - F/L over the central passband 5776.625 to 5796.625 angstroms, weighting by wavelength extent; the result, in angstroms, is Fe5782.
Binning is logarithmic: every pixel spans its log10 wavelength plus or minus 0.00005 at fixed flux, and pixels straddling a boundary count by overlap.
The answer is 0.38 angstroms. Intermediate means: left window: 24.7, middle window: 24.6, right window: 25.5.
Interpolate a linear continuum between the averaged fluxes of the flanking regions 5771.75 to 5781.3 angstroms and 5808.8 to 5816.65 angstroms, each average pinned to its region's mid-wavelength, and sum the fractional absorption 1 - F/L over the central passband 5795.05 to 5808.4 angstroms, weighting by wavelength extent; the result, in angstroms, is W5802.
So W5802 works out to -0.2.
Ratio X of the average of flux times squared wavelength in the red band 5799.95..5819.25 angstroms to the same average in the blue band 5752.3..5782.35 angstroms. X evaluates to 1.1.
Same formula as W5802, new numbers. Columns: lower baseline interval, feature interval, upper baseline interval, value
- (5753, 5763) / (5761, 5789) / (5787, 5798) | 0.2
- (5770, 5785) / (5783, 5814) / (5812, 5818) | 0.0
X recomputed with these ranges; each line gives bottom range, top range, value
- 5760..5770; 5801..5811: 1.07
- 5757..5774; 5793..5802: 1.05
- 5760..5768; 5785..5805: 1.06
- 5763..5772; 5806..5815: 1.04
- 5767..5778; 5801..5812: 1.04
